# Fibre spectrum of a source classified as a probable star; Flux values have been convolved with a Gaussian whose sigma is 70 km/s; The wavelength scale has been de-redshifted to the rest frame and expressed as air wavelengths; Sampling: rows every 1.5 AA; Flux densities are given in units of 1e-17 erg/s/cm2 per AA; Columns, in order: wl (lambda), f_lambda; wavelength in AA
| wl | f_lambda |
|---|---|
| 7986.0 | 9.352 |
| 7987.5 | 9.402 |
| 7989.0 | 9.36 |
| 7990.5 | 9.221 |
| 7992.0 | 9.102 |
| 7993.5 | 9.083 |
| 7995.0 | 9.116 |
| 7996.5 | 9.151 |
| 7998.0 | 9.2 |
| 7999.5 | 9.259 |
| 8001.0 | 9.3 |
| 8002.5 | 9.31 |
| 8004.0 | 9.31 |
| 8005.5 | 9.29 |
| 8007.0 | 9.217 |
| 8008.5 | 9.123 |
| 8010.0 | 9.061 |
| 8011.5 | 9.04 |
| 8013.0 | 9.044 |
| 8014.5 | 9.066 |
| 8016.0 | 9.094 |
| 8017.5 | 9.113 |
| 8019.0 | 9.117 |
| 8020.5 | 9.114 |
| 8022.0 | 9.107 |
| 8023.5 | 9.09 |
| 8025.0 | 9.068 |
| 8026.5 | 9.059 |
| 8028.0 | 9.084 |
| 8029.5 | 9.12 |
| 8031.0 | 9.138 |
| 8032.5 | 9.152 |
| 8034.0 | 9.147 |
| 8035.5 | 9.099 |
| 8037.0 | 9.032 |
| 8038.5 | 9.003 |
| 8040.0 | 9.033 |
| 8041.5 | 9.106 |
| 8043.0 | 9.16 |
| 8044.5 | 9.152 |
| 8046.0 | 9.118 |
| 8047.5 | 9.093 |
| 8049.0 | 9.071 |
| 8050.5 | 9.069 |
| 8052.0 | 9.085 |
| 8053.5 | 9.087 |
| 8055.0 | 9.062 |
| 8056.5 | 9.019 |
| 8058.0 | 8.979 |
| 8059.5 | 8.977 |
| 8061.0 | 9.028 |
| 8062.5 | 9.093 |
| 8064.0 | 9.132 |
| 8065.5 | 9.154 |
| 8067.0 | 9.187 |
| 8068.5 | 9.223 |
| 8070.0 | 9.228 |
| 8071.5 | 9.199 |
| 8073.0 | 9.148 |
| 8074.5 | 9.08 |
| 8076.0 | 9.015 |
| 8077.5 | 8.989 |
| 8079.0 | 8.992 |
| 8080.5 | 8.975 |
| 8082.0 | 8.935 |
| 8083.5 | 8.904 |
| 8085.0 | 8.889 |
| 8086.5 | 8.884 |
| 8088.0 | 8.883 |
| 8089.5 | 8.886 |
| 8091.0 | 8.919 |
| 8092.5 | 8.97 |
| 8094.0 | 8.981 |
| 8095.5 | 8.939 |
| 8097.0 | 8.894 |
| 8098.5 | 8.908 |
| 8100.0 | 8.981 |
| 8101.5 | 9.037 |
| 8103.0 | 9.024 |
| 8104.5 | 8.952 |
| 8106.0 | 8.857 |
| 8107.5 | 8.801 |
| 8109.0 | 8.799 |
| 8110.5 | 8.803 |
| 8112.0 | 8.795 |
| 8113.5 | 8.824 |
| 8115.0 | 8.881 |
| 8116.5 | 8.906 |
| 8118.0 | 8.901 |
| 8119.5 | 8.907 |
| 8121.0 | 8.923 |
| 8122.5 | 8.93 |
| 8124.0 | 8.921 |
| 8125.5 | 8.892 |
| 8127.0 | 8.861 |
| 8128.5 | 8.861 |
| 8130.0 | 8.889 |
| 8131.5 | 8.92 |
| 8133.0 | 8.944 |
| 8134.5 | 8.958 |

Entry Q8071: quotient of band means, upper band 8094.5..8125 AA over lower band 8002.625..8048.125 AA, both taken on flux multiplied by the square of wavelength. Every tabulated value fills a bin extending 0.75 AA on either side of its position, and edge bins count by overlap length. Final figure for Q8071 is 1.0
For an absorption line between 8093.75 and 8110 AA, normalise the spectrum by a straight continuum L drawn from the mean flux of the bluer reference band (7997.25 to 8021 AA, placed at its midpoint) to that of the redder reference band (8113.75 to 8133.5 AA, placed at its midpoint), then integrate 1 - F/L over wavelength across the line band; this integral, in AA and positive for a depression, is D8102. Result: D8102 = 0.1 AA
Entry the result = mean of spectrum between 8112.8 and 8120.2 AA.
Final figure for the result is 8.88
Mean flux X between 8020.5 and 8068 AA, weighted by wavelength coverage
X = 9.09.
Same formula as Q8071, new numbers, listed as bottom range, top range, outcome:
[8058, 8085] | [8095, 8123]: 0.99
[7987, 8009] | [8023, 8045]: 0.99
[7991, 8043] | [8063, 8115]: 1.00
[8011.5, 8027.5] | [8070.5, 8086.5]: 1.01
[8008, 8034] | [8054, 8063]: 1.00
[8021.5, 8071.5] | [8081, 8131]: 0.99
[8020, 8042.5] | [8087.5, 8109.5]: 1.00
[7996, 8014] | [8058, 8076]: 1.01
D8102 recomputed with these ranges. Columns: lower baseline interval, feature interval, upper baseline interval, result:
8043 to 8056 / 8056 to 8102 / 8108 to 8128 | -0.1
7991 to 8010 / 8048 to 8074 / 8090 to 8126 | -0.2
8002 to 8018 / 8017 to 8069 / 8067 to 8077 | 0.3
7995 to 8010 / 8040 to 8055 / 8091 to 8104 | 0.0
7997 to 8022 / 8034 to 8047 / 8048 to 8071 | 0.0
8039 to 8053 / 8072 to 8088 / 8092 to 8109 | 0.0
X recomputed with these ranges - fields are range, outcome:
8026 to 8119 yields 9.01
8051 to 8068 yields 9.08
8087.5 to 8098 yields 8.93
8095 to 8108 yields 8.93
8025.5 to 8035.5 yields 9.11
